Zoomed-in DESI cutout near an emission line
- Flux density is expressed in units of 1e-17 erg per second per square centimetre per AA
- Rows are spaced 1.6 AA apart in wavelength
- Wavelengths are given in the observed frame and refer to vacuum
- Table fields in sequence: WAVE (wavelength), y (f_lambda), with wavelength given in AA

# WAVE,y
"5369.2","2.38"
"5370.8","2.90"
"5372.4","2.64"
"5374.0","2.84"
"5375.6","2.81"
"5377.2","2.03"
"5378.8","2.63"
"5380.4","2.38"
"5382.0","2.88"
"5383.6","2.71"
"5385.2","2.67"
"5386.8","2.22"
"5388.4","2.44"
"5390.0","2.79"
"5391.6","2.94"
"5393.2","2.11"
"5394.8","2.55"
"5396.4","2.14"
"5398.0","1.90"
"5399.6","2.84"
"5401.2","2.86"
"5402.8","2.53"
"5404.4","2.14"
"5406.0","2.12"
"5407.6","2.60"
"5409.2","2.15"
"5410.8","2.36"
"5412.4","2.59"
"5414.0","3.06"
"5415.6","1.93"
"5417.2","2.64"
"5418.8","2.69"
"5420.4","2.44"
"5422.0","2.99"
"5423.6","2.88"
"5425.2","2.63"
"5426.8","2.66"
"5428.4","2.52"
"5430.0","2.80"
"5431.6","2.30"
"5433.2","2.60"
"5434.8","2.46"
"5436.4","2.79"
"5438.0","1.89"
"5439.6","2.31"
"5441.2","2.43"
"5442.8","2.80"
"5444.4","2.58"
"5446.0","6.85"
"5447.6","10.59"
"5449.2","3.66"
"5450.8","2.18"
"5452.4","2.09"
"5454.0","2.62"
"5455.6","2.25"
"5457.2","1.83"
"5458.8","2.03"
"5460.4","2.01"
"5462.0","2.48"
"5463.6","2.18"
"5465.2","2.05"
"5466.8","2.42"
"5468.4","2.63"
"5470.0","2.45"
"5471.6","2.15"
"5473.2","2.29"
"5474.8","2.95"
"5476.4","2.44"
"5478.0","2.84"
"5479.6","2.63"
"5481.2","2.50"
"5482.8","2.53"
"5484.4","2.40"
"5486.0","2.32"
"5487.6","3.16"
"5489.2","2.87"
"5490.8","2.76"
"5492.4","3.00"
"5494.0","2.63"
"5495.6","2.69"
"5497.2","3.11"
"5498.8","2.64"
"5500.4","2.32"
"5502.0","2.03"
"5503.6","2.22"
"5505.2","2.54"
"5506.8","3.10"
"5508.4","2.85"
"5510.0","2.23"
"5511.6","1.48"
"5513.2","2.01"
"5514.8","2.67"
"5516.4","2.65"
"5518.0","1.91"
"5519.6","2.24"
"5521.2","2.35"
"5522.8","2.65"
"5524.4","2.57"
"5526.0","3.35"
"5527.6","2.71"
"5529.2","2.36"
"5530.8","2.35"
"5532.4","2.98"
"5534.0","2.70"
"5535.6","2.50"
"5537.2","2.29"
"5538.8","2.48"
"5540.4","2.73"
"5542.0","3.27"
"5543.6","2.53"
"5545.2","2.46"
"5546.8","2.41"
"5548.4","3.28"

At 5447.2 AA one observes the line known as Hbeta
